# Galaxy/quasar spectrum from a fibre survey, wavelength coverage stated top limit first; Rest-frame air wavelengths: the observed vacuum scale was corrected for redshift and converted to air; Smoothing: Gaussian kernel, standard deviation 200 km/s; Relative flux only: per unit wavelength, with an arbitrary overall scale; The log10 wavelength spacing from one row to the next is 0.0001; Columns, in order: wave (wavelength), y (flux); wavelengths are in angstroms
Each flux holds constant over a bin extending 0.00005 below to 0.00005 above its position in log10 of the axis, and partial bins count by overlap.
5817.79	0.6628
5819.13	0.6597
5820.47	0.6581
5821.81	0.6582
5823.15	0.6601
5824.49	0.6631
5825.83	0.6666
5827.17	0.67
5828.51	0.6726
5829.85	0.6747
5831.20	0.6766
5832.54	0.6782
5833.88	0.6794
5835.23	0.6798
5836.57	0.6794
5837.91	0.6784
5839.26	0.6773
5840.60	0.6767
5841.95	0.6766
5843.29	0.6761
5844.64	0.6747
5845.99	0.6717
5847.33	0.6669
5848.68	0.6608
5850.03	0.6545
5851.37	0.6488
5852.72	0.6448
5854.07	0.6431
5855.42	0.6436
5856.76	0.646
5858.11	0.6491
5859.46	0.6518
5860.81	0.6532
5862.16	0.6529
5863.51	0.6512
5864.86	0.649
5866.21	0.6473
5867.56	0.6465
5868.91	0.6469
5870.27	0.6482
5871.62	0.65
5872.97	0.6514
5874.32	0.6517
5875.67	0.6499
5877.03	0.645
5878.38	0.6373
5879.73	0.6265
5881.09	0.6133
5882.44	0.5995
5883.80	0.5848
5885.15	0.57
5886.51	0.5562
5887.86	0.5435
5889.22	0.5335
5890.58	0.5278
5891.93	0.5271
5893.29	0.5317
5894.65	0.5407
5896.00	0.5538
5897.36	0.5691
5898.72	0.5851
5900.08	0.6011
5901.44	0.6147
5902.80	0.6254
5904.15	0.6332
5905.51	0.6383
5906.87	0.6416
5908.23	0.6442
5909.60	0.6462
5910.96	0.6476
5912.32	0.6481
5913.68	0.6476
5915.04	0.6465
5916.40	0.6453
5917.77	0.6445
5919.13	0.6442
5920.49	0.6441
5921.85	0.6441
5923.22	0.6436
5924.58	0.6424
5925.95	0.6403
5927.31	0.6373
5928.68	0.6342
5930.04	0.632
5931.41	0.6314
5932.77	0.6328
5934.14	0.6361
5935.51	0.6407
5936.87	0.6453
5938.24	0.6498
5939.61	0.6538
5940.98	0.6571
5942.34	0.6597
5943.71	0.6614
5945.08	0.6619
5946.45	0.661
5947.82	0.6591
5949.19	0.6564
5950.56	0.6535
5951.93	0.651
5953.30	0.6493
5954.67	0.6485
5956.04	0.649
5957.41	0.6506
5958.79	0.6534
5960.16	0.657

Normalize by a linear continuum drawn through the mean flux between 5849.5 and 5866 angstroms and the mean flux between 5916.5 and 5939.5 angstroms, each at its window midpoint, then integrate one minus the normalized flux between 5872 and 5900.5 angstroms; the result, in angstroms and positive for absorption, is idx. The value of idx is 2.6 angstroms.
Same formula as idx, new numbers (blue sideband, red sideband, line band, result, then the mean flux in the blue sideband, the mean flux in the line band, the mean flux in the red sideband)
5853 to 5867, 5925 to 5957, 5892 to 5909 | 1.4 angstroms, 0.649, 0.596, 0.648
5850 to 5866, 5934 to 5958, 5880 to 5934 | 3.4 angstroms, 0.649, 0.61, 0.653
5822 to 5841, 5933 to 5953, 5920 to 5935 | 0.4 angstroms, 0.674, 0.638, 0.653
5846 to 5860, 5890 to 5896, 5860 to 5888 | -1.8 angstroms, 0.652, 0.629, 0.535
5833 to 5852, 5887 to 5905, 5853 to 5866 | -0.2 angstroms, 0.672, 0.649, 0.569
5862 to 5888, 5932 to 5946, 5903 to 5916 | -0.1 angstroms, 0.627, 0.643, 0.65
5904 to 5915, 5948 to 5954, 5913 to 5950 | 0.1 angstroms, 0.644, 0.646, 0.653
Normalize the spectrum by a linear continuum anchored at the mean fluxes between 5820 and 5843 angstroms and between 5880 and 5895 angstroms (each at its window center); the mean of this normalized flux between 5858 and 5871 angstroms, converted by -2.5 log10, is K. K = -0.08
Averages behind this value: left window 0.673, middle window 0.649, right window 0.559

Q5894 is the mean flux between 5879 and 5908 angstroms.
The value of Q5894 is 0.583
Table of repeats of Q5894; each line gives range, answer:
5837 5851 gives 0.671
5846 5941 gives 0.627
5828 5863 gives 0.665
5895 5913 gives 0.618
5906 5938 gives 0.642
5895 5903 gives 0.587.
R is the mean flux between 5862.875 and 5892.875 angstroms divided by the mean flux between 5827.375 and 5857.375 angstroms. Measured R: 0.9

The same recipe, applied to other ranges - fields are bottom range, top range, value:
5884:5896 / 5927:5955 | 1.19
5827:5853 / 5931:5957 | 0.97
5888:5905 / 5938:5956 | 1.15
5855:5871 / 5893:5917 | 0.95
